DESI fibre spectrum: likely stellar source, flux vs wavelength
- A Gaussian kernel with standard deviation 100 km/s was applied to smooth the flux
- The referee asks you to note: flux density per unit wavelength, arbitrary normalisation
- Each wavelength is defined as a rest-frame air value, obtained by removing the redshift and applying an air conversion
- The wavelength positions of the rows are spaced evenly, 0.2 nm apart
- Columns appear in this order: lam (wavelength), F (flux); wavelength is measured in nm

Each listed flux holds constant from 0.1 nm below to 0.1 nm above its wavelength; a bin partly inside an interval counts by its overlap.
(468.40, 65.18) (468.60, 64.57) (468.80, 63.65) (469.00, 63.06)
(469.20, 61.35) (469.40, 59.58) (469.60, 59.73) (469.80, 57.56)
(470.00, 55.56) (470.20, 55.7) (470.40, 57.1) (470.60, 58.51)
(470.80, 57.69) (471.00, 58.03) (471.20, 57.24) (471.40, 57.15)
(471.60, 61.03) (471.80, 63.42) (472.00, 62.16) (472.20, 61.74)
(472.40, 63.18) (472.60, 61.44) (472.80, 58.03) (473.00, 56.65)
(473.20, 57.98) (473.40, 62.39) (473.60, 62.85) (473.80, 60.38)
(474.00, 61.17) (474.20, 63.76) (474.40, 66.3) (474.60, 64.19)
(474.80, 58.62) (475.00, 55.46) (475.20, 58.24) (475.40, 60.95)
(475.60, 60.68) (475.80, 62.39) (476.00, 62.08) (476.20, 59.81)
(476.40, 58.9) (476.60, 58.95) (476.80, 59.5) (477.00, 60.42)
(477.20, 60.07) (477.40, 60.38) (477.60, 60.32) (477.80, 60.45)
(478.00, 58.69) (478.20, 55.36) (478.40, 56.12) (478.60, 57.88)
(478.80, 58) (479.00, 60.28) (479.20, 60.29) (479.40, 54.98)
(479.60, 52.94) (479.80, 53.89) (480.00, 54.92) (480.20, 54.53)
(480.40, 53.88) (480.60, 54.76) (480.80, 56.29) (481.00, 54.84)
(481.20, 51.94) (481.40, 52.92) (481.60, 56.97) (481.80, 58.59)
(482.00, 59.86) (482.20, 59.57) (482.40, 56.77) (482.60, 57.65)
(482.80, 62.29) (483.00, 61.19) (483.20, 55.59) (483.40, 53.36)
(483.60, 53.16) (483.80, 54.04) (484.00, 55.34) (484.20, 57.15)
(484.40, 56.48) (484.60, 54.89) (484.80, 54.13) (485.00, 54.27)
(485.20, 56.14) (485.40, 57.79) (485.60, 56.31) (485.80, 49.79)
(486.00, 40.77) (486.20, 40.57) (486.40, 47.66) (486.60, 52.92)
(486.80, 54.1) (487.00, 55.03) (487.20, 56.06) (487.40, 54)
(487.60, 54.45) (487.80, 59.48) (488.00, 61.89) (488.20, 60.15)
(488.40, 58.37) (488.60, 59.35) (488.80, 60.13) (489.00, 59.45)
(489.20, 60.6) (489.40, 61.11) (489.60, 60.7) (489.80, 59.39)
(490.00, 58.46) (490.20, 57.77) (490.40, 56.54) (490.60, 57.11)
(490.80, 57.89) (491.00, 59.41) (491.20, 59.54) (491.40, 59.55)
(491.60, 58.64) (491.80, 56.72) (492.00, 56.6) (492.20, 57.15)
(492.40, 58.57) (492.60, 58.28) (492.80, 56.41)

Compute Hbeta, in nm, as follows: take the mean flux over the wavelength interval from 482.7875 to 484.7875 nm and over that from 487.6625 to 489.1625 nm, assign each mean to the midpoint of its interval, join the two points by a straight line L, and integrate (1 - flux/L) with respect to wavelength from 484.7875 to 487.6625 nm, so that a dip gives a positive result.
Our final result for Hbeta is 0.29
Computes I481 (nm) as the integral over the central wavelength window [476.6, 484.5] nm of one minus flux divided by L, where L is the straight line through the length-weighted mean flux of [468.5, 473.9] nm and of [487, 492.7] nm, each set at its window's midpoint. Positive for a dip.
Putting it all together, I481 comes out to 0.29 nm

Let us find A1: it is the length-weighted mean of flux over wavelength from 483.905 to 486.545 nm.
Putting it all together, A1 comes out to 52.4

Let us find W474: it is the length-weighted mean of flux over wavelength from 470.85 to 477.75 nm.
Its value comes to 60.4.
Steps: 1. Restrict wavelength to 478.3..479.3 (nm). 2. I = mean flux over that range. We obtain 58.5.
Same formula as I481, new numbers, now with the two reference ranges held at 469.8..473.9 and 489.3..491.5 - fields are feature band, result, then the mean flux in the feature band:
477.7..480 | 0.08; 57.1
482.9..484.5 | 0.09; 55.8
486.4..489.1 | 0.09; 57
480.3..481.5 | 0.10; 54.1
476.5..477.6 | -0.01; 59.9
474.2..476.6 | -0.06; 60.7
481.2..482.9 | 0.04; 57.7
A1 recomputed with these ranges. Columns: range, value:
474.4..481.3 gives 58.1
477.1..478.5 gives 58.8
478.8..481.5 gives 55.2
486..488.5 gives 54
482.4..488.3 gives 54.7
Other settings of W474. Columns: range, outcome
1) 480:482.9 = 56.4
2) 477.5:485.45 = 56.5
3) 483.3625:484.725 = 55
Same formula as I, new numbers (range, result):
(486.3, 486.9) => 51.6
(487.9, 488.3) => 61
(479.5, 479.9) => 53.4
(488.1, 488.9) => 59.5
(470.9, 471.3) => 57.6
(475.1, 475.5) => 59.6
